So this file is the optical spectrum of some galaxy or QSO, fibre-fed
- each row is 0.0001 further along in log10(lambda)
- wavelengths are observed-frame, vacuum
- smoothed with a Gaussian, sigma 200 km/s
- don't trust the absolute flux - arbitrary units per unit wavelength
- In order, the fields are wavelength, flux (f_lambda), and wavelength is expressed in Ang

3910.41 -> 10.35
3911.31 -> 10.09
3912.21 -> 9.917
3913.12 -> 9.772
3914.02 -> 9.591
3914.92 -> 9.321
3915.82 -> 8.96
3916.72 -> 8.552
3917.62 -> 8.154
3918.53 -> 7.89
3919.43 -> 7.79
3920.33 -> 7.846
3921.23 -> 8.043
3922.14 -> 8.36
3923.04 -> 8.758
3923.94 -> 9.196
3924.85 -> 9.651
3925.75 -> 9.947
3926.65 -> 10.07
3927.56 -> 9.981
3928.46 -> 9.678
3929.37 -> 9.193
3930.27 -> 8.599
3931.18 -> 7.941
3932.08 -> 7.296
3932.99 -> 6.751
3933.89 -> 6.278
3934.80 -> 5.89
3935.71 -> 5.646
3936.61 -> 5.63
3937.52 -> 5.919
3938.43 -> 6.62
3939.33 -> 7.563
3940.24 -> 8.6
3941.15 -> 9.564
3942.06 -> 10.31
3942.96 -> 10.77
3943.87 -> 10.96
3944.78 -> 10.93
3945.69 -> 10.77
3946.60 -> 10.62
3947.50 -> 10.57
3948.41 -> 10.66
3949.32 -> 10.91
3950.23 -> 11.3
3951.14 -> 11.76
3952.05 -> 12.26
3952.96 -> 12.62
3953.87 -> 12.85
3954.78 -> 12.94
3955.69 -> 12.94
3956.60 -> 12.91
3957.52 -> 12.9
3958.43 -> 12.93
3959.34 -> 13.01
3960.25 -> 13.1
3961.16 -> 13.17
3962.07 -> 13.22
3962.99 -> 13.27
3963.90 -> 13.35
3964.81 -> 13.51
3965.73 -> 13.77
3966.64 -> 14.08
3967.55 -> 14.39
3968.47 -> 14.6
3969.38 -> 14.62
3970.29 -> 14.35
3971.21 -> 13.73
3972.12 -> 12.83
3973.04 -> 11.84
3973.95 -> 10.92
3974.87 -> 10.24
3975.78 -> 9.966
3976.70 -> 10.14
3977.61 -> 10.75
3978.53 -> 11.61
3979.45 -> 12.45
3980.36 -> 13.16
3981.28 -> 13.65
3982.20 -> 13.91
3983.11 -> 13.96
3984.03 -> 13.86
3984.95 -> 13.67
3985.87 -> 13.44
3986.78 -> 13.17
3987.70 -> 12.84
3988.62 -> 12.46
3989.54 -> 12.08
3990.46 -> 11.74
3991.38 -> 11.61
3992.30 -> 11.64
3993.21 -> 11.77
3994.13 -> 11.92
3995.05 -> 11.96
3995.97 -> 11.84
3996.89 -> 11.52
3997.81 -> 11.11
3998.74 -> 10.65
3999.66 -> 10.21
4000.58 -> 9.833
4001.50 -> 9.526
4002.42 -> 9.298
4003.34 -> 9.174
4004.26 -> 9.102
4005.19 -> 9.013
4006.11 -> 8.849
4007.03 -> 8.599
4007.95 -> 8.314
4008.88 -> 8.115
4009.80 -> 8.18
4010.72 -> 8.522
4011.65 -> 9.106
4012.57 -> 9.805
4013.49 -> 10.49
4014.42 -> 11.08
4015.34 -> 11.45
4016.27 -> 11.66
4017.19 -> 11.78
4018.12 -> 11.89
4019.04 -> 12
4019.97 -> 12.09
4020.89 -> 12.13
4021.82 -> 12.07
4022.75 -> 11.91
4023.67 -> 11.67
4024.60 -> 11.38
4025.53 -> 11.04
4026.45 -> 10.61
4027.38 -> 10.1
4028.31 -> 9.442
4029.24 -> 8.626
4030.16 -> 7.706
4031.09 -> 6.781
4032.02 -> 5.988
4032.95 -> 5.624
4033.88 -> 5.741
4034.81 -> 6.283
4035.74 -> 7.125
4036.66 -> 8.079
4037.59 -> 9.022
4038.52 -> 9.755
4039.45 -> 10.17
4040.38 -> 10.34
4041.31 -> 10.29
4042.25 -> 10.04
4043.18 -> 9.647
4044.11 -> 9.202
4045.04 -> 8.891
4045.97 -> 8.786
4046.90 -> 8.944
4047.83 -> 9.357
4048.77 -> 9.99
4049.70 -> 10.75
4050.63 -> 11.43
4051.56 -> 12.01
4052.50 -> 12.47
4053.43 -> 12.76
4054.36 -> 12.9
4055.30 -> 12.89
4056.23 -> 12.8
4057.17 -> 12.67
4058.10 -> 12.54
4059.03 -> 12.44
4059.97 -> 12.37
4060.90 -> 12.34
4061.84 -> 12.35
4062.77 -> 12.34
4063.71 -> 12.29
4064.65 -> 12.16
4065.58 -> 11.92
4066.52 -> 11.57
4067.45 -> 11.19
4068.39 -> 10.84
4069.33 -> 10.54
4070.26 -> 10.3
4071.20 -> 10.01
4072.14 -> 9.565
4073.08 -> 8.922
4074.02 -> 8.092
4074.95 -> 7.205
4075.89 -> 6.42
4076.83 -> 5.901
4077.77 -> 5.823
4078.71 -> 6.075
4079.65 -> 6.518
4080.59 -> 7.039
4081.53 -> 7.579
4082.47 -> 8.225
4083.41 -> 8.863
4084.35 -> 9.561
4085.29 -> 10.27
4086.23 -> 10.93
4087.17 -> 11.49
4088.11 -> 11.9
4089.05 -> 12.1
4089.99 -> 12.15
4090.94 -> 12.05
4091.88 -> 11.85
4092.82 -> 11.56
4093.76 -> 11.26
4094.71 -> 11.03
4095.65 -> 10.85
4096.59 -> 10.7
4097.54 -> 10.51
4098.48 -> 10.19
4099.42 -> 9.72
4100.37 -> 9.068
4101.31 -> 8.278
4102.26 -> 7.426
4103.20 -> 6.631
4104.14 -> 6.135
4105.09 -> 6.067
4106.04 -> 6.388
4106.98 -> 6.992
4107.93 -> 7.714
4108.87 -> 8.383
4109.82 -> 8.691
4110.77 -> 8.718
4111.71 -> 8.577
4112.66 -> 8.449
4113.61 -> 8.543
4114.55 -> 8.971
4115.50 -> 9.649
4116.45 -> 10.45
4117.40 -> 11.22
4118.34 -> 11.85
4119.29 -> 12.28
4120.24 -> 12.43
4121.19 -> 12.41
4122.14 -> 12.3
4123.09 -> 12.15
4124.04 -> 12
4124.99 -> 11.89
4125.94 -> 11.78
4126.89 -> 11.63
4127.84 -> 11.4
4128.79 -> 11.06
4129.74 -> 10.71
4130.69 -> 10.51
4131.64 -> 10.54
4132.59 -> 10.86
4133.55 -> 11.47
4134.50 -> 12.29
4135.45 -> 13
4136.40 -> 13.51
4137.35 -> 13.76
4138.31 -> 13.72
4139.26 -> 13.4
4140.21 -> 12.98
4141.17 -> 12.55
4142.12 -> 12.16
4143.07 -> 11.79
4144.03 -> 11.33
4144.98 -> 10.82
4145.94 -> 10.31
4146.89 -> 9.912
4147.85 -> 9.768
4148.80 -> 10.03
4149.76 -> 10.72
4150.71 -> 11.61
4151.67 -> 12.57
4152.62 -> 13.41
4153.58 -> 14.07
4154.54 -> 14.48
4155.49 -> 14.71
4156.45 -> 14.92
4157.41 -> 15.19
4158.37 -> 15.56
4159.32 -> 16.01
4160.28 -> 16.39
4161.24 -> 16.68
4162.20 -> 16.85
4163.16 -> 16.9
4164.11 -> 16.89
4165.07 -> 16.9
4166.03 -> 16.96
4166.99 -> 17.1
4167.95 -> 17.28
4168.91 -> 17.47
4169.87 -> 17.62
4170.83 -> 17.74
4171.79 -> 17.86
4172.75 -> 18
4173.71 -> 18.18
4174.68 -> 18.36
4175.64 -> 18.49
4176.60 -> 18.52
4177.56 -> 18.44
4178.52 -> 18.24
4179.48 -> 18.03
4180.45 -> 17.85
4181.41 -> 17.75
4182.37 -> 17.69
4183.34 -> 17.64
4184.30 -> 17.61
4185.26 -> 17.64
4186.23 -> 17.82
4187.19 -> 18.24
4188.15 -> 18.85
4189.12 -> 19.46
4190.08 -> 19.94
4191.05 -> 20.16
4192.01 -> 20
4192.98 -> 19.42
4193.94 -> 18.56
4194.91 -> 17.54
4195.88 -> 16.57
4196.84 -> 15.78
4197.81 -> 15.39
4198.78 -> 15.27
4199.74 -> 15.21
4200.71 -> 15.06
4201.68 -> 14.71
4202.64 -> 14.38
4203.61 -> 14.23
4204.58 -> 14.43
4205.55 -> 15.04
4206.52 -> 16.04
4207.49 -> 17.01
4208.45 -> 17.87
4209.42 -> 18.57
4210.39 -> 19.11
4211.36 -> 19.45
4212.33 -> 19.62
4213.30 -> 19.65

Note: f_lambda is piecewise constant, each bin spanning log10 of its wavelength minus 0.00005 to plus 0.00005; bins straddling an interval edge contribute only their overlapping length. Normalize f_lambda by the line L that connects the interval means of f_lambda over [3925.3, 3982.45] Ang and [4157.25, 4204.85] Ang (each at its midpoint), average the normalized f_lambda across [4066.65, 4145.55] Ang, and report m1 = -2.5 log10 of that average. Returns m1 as 0.44 mag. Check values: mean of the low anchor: 11.1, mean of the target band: 10.2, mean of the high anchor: 17.3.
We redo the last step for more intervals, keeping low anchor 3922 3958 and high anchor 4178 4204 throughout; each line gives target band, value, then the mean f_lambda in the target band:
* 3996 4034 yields 0.21 mag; 9.87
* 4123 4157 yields 0.30 mag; 12.1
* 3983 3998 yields -0.11 mag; 12.4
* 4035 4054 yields 0.28 mag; 9.92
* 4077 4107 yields 0.48 mag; 9.23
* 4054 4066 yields 0.08 mag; 12.5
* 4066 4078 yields 0.45 mag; 9.02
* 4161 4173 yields -0.04 mag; 17.3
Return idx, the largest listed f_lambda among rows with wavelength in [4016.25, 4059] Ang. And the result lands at 12.9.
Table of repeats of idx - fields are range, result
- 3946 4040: 14.62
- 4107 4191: 19.94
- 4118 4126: 12.43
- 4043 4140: 13.76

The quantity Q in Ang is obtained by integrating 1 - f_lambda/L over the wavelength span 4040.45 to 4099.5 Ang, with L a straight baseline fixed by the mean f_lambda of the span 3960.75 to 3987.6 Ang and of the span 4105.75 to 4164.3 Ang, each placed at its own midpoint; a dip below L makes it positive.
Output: 9.2 Ang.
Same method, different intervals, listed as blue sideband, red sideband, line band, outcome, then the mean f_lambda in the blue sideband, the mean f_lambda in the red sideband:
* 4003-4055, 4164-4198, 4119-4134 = 3.4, 9.8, 18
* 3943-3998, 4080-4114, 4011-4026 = -0.1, 12.4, 9.32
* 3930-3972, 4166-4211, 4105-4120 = 6.2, 11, 17.4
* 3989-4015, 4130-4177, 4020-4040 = 3.2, 10.2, 14.3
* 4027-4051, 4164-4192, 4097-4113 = 6.1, 8.76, 18.1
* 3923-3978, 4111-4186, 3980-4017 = 1.6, 10.8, 13.9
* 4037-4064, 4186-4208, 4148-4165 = 0.9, 11.1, 16.9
